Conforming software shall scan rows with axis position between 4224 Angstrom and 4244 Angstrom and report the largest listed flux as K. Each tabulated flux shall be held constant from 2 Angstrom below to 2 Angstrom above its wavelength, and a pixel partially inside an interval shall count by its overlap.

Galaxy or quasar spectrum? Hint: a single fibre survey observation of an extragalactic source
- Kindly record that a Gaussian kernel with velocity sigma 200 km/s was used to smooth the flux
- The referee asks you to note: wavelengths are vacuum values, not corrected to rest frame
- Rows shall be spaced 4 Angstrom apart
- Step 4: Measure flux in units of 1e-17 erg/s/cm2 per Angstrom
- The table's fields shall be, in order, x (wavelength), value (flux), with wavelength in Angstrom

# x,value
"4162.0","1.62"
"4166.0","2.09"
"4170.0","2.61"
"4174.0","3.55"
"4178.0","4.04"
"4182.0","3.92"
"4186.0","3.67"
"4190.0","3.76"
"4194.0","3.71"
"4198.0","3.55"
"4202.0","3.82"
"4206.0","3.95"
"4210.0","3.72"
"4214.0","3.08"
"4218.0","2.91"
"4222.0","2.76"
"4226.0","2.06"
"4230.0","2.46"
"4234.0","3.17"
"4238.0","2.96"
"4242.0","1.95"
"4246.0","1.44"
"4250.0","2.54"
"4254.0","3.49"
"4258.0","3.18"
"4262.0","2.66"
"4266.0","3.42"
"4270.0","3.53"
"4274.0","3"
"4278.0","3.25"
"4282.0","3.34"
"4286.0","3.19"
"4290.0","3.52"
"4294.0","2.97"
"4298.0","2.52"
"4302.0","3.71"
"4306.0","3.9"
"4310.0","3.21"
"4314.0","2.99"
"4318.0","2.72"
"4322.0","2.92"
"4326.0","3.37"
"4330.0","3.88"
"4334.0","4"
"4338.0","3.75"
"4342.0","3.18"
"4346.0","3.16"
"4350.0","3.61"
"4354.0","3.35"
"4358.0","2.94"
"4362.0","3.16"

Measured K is 3.17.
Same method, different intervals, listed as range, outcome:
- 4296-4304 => 3.71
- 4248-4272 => 3.53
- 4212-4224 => 3.08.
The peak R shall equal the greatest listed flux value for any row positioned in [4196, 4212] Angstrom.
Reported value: 3.95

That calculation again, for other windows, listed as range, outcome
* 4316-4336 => 4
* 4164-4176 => 3.55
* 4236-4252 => 2.96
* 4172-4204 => 4.04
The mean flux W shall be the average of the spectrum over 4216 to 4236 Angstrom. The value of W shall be 2.67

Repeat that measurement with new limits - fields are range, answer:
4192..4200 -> 3.63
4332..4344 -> 3.64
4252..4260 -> 3.33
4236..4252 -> 2.22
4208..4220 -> 3.24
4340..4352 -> 3.32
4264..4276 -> 3.32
